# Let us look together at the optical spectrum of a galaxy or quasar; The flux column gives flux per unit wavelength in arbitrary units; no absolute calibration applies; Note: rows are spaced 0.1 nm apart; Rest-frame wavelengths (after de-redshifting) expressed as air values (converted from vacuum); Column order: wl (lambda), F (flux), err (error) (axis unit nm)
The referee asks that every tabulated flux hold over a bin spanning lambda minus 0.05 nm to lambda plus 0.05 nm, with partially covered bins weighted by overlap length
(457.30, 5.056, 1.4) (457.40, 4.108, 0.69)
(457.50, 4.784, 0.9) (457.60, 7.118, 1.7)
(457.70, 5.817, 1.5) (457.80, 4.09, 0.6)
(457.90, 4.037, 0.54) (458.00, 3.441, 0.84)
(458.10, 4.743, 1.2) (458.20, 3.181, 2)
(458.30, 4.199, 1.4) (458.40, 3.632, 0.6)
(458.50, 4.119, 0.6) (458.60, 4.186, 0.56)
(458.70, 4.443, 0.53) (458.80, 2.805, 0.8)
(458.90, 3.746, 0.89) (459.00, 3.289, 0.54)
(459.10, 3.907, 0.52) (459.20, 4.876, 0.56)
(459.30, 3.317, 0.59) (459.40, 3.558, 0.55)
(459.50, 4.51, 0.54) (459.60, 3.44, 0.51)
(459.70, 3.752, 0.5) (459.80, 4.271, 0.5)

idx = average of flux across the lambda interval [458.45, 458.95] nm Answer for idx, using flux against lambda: 3.86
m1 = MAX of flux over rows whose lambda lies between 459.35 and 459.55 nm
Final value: 4.51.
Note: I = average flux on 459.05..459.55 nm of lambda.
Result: 4.03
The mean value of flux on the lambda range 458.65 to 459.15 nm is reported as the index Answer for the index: 3.64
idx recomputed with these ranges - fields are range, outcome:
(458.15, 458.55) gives 3.78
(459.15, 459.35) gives 4.1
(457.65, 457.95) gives 4.65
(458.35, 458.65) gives 3.98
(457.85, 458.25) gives 3.85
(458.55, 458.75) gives 4.31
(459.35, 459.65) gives 3.84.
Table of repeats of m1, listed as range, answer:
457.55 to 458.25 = 7.118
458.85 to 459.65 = 4.876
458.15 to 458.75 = 4.443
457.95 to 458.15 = 4.743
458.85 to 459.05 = 3.746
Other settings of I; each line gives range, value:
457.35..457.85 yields 5.18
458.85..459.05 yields 3.52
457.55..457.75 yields 6.47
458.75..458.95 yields 3.28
